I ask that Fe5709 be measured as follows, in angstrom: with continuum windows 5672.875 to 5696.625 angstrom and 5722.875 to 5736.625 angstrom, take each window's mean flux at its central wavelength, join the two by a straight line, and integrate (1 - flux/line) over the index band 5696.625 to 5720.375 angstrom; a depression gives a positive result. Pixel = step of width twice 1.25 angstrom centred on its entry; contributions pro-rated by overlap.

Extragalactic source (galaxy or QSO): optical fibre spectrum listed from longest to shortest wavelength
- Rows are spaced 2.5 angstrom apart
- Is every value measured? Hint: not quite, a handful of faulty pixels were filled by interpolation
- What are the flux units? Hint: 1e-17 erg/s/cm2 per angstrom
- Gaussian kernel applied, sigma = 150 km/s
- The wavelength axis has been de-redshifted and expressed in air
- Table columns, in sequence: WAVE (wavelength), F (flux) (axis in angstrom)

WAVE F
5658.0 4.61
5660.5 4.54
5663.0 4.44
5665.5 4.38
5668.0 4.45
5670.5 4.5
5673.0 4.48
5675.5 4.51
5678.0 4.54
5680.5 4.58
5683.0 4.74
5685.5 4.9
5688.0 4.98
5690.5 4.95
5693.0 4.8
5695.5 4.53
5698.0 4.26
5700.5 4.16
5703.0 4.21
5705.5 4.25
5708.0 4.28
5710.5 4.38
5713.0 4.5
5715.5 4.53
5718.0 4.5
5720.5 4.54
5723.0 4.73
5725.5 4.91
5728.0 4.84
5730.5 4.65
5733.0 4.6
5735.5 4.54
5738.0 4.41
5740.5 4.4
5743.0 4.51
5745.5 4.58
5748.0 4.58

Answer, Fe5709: 1.8 angstrom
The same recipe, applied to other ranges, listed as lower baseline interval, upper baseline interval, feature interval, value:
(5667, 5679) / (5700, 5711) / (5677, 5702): -1.5 angstrom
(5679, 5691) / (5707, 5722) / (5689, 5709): 0.9 angstrom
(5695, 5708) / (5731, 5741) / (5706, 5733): -1.1 angstrom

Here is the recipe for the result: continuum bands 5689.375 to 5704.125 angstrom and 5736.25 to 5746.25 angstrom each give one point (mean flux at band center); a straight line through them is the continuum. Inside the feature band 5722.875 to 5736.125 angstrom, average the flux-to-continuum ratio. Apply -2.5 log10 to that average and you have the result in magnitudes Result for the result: -0.06 mag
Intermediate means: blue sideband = 4.48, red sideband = 4.47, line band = 4.72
